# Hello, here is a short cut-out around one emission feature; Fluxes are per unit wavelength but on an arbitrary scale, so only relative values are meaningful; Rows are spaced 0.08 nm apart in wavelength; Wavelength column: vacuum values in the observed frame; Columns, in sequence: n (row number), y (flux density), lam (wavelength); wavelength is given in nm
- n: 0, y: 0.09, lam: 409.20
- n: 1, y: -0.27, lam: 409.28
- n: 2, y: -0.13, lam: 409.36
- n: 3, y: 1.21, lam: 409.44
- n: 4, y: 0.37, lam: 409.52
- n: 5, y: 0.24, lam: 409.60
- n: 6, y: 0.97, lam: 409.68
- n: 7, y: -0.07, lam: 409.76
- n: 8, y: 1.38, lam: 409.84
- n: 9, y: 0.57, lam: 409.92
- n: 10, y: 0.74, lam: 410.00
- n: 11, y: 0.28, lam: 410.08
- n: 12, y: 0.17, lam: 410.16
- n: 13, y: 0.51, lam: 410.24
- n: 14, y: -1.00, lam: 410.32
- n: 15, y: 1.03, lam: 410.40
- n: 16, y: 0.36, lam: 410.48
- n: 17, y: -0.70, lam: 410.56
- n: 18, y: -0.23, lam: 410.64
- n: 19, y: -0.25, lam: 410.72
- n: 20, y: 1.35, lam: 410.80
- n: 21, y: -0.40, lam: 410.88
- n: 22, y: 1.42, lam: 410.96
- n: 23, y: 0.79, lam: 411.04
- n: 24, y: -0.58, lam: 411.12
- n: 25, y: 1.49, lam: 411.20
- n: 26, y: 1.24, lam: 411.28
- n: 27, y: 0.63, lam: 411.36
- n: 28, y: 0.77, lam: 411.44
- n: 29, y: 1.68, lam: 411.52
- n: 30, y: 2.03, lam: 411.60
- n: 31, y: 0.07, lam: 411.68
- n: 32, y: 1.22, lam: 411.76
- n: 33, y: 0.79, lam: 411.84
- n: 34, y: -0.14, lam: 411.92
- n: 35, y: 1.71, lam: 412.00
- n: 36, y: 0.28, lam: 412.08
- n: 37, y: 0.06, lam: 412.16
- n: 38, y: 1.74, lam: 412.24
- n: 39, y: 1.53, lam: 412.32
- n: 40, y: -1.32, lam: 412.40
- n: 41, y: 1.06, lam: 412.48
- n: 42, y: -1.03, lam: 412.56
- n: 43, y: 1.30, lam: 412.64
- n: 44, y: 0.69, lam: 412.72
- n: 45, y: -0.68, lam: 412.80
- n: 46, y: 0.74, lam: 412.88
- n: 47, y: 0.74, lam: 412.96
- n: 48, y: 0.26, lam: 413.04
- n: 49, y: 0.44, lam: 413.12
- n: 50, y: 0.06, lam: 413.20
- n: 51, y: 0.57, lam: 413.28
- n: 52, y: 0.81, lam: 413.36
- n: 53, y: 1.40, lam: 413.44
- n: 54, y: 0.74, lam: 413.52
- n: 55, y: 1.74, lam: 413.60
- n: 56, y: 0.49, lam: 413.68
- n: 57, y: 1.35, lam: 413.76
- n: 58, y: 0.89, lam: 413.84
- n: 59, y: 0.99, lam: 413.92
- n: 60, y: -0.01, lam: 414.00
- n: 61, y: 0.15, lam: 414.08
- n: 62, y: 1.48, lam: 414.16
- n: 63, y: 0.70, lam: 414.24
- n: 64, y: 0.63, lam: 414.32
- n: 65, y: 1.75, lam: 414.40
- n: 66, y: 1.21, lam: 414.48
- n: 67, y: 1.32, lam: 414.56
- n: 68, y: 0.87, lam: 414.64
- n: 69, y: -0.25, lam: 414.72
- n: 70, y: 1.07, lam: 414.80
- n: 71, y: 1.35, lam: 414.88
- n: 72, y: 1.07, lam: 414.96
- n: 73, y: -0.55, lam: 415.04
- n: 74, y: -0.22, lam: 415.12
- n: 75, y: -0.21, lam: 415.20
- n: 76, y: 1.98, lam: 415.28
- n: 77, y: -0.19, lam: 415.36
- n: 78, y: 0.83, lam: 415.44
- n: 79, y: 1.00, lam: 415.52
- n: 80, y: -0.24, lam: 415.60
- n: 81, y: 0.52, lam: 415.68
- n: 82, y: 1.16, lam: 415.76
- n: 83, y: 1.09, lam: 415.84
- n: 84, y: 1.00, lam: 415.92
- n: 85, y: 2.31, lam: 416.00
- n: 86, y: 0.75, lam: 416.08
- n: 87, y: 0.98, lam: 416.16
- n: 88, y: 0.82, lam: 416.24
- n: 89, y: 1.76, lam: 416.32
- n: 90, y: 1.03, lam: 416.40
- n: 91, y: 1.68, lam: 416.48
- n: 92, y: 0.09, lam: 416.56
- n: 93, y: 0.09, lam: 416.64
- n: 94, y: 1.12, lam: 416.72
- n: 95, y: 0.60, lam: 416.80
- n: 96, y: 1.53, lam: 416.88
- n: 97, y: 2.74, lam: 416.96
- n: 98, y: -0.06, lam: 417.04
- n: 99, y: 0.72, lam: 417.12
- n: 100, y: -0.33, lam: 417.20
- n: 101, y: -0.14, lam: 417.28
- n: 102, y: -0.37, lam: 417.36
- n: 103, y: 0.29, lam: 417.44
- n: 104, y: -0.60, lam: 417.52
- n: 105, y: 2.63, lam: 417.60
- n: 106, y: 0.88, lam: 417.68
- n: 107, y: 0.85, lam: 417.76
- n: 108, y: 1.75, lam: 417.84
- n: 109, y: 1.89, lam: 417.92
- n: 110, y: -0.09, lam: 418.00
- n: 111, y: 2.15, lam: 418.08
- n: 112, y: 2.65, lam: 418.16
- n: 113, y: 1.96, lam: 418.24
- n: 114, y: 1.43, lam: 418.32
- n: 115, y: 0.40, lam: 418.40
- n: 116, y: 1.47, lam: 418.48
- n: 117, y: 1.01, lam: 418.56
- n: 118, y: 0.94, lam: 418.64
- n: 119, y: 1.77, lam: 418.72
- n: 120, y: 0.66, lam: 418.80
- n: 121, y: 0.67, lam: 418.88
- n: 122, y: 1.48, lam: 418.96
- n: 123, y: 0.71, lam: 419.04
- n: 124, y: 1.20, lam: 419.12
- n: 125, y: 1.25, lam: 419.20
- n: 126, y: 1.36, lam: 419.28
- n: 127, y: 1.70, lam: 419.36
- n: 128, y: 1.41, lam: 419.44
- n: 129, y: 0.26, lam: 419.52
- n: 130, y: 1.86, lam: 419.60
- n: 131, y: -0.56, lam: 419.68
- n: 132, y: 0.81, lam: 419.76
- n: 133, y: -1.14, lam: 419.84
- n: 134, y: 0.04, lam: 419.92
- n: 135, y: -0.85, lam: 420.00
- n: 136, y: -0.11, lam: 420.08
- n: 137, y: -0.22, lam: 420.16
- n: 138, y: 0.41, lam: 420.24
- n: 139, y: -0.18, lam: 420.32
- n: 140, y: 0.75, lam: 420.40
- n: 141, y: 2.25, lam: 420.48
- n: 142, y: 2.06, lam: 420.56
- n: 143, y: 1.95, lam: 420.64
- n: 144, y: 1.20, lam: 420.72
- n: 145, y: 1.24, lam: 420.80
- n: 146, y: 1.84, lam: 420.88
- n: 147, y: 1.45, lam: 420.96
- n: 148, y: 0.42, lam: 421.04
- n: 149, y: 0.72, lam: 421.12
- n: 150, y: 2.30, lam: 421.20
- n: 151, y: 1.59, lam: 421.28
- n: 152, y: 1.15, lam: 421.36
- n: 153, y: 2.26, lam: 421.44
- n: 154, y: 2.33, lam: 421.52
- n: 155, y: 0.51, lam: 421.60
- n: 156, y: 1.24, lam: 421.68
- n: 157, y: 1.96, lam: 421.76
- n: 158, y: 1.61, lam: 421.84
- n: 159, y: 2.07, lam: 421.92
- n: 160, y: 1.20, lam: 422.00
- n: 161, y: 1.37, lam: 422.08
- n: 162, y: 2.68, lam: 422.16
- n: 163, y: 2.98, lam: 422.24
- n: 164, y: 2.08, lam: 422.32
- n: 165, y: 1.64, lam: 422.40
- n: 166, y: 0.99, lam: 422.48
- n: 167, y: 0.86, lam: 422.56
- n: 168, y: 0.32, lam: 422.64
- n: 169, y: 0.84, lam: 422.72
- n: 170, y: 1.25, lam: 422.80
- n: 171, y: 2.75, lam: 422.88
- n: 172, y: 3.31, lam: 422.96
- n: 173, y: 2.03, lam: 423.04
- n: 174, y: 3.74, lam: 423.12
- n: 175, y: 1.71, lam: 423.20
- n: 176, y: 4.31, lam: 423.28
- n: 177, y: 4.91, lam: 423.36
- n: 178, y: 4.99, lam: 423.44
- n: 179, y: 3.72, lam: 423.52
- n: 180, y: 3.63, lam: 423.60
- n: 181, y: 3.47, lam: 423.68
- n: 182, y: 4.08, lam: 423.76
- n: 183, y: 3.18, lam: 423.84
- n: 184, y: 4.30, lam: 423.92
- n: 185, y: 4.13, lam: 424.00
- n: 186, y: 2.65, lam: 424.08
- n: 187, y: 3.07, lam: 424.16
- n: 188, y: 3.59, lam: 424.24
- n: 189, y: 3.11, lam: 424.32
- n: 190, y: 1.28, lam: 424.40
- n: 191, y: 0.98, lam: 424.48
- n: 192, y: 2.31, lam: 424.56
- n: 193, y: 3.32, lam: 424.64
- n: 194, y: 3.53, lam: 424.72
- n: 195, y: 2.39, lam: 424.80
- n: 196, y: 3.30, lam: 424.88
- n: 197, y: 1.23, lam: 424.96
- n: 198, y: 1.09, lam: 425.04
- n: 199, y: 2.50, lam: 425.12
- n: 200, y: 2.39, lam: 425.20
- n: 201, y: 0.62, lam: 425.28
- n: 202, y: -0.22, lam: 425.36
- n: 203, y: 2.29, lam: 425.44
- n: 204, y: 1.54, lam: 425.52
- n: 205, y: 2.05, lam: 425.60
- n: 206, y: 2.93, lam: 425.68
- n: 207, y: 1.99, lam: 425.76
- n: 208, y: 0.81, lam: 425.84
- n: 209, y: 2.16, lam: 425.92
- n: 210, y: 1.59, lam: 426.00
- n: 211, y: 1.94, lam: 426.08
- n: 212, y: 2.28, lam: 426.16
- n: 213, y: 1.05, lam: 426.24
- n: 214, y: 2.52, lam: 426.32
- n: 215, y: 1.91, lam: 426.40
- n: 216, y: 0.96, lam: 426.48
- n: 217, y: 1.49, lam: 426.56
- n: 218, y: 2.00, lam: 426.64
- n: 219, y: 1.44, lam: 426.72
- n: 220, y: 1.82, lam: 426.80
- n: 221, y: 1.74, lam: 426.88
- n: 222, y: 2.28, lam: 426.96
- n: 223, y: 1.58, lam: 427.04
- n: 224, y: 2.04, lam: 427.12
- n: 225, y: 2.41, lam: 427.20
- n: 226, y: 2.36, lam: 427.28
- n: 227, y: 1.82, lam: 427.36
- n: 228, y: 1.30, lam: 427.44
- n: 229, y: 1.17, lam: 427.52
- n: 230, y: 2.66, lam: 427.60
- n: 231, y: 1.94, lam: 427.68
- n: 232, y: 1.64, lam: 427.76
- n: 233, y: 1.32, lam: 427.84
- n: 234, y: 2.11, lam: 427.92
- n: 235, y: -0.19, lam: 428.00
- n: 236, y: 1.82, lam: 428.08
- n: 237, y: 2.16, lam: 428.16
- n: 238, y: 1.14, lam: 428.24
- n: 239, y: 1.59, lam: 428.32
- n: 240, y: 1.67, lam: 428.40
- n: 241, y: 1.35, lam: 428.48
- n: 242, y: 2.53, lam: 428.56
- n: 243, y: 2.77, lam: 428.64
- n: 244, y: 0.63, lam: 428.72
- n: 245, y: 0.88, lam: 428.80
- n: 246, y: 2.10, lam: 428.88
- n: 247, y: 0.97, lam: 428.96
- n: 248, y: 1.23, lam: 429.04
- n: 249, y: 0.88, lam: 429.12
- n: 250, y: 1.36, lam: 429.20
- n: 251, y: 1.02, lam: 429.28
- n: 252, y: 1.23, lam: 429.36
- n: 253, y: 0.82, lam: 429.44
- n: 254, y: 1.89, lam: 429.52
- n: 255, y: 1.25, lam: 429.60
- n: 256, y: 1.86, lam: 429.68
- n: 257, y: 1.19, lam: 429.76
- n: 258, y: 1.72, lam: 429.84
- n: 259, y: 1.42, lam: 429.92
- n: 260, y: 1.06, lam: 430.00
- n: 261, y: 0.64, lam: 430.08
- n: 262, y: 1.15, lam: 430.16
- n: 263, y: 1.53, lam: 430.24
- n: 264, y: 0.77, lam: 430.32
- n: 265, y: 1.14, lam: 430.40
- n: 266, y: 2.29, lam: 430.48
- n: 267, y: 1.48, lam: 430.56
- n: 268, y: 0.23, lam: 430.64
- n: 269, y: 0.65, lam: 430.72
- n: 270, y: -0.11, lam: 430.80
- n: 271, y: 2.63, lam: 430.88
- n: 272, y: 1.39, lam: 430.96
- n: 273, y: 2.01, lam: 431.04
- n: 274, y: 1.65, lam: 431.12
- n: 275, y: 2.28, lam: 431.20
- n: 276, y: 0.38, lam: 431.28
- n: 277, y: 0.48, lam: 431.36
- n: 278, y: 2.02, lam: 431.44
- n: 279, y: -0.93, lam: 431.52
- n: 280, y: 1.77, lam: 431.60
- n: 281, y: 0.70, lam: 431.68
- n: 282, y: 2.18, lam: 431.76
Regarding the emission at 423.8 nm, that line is Lyman alpha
